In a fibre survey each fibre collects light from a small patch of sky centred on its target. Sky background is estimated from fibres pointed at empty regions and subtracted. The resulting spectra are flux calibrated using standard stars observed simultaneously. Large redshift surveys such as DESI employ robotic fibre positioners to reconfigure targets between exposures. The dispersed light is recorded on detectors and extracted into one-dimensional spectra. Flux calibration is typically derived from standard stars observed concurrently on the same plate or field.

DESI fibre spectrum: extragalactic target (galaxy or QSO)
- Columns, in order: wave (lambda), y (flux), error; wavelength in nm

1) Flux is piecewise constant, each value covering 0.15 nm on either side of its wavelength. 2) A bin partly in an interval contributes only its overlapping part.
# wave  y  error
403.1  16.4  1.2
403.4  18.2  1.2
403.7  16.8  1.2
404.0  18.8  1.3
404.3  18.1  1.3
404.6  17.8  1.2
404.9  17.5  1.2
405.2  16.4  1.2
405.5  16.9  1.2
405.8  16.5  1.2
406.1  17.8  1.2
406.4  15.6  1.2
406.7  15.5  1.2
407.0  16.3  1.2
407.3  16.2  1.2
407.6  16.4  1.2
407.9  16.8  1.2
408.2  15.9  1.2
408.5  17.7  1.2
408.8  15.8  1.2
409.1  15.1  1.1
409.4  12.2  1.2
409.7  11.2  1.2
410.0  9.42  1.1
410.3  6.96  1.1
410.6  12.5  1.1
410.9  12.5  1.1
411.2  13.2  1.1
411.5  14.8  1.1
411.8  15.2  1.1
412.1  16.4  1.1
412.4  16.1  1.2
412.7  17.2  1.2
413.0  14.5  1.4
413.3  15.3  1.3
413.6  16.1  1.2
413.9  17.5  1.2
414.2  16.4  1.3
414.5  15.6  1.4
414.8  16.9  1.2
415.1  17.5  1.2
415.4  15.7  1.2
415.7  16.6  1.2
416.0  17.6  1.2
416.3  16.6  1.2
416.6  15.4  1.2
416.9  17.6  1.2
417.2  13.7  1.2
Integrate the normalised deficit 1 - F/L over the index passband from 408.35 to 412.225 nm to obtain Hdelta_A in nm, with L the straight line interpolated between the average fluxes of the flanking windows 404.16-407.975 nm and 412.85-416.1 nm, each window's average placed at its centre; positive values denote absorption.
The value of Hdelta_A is 0.761 nm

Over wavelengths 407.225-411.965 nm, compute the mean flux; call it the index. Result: 13.8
